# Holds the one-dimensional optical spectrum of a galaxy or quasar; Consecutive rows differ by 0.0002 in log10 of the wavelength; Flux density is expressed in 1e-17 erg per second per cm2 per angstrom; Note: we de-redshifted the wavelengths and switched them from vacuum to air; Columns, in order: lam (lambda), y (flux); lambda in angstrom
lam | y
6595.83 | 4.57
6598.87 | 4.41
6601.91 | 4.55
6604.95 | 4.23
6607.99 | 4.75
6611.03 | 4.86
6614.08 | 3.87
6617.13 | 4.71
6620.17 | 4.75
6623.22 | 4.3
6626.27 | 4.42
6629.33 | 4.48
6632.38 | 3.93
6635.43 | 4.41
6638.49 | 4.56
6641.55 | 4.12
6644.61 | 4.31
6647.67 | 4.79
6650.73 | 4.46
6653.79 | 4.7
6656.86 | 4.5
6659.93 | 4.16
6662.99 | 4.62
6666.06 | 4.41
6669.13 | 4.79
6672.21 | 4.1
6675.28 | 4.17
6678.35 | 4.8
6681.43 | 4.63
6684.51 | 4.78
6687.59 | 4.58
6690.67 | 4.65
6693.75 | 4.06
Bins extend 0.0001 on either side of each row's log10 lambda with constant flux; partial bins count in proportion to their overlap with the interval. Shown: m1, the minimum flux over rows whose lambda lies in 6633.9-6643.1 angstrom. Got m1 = 4.12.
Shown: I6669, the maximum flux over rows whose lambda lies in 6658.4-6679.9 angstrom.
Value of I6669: 4.8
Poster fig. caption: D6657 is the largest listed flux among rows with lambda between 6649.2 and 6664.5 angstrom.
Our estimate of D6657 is 4.7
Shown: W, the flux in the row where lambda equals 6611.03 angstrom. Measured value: 4.86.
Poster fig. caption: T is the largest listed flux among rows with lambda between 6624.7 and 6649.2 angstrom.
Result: 4.79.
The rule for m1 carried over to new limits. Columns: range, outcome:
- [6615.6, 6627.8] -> 4.3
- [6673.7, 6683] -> 4.17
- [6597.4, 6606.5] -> 4.23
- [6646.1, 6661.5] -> 4.16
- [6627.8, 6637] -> 3.93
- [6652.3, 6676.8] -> 4.1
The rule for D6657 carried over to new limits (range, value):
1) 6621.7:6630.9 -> 4.48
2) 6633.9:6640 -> 4.56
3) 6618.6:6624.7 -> 4.75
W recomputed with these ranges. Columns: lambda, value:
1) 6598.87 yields 4.41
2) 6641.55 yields 4.12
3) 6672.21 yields 4.1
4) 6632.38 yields 3.93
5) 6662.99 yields 4.62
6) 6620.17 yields 4.75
